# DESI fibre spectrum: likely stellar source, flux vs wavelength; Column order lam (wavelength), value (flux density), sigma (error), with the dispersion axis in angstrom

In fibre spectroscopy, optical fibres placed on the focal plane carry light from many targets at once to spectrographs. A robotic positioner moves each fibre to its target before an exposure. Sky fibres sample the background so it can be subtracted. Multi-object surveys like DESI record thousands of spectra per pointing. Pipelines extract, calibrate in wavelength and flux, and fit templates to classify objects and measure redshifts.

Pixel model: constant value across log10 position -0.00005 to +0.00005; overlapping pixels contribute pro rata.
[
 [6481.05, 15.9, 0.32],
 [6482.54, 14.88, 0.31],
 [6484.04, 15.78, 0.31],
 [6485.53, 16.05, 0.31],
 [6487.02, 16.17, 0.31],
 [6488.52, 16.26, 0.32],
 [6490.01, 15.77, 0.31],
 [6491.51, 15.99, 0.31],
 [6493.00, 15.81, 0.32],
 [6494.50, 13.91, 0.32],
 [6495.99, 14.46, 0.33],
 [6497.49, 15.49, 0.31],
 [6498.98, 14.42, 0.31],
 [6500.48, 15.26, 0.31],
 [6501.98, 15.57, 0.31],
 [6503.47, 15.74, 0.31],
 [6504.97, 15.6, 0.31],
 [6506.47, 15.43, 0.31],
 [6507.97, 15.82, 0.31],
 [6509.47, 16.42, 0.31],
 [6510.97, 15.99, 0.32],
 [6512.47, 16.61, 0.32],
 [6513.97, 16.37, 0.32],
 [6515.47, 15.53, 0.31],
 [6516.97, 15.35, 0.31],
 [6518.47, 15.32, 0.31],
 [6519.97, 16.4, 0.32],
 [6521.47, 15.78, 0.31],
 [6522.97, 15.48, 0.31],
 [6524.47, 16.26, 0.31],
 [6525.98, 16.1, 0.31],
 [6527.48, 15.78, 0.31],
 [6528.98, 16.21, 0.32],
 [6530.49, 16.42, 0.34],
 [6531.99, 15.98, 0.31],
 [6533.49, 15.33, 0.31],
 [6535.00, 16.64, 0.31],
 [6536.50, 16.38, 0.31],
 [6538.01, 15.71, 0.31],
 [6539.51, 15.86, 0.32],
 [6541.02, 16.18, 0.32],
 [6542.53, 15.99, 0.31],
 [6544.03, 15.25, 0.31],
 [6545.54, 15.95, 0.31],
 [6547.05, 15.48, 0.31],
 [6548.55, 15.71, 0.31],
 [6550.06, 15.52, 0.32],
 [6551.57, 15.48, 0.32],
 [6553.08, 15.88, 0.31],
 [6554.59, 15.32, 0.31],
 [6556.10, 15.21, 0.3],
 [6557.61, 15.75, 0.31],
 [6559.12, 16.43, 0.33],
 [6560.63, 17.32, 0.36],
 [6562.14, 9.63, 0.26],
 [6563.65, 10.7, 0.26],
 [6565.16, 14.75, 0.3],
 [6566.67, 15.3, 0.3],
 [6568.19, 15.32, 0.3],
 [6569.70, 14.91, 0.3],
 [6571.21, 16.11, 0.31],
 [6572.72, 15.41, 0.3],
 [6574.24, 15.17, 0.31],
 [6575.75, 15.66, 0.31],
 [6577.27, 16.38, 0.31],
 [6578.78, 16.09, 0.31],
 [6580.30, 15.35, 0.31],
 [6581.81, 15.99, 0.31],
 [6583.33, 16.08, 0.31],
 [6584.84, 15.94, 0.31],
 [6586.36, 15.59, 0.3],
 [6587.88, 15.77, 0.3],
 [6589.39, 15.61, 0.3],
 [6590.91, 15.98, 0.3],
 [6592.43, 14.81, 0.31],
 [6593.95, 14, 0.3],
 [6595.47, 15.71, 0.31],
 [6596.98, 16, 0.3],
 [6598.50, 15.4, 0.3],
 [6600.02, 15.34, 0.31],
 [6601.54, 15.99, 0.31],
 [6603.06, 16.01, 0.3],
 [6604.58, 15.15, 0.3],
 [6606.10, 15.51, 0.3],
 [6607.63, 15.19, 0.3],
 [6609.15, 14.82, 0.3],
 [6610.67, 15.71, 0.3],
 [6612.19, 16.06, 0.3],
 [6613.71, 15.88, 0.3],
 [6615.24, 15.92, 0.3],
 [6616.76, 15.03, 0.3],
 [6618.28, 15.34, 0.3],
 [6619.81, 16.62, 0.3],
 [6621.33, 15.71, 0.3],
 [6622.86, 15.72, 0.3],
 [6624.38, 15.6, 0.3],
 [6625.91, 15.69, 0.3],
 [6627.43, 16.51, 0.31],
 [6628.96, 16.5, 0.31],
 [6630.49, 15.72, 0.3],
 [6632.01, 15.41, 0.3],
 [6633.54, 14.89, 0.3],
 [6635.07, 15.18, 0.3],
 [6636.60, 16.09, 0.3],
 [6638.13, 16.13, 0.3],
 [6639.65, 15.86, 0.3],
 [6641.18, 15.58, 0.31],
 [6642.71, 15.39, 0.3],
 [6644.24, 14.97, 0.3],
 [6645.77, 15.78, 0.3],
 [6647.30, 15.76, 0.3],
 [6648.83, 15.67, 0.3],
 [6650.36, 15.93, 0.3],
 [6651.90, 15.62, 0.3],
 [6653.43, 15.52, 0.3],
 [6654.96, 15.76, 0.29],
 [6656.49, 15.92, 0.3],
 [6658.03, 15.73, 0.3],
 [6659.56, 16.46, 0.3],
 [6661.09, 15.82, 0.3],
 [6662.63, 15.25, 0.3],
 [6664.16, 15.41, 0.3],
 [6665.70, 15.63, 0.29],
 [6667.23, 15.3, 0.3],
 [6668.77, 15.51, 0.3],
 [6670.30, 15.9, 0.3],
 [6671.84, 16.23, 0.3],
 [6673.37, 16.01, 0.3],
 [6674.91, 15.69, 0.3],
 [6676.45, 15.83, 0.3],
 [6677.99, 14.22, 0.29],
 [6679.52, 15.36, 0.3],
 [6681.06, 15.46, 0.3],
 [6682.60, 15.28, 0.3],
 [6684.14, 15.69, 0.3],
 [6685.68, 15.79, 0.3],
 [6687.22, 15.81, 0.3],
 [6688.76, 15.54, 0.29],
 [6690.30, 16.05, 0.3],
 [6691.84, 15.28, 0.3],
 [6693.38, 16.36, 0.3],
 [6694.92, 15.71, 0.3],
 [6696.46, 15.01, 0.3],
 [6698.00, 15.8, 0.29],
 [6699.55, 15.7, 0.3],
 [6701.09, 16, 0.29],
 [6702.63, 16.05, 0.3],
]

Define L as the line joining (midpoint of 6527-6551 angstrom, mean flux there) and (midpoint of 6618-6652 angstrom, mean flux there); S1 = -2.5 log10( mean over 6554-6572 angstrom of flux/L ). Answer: 0.08 mag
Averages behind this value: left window 15.9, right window 15.7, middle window 14.7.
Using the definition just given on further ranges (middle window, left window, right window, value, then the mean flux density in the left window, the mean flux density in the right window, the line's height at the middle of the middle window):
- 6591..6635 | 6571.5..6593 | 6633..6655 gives 0.01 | 15.7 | 15.6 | 15.7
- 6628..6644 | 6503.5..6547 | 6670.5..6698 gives 0.00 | 15.9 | 15.6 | 15.7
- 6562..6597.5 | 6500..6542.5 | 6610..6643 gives 0.04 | 15.9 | 15.8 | 15.8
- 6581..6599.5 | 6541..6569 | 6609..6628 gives -0.01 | 15.1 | 15.8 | 15.5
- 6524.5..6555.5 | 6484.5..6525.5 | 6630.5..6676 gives -0.01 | 15.7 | 15.7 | 15.7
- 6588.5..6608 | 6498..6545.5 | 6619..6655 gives 0.02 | 15.8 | 15.7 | 15.8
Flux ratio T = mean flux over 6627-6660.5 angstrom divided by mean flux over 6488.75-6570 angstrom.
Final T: 1.01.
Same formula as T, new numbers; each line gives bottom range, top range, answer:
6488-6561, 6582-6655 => 0.99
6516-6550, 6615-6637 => 0.99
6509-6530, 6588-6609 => 0.97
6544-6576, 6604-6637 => 1.04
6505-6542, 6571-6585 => 0.99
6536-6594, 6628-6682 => 1.02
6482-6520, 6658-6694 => 1.00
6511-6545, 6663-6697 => 0.98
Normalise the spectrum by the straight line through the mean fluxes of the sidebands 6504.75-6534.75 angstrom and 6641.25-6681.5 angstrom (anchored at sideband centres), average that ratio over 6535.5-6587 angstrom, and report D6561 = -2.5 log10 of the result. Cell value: 0.03 mag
